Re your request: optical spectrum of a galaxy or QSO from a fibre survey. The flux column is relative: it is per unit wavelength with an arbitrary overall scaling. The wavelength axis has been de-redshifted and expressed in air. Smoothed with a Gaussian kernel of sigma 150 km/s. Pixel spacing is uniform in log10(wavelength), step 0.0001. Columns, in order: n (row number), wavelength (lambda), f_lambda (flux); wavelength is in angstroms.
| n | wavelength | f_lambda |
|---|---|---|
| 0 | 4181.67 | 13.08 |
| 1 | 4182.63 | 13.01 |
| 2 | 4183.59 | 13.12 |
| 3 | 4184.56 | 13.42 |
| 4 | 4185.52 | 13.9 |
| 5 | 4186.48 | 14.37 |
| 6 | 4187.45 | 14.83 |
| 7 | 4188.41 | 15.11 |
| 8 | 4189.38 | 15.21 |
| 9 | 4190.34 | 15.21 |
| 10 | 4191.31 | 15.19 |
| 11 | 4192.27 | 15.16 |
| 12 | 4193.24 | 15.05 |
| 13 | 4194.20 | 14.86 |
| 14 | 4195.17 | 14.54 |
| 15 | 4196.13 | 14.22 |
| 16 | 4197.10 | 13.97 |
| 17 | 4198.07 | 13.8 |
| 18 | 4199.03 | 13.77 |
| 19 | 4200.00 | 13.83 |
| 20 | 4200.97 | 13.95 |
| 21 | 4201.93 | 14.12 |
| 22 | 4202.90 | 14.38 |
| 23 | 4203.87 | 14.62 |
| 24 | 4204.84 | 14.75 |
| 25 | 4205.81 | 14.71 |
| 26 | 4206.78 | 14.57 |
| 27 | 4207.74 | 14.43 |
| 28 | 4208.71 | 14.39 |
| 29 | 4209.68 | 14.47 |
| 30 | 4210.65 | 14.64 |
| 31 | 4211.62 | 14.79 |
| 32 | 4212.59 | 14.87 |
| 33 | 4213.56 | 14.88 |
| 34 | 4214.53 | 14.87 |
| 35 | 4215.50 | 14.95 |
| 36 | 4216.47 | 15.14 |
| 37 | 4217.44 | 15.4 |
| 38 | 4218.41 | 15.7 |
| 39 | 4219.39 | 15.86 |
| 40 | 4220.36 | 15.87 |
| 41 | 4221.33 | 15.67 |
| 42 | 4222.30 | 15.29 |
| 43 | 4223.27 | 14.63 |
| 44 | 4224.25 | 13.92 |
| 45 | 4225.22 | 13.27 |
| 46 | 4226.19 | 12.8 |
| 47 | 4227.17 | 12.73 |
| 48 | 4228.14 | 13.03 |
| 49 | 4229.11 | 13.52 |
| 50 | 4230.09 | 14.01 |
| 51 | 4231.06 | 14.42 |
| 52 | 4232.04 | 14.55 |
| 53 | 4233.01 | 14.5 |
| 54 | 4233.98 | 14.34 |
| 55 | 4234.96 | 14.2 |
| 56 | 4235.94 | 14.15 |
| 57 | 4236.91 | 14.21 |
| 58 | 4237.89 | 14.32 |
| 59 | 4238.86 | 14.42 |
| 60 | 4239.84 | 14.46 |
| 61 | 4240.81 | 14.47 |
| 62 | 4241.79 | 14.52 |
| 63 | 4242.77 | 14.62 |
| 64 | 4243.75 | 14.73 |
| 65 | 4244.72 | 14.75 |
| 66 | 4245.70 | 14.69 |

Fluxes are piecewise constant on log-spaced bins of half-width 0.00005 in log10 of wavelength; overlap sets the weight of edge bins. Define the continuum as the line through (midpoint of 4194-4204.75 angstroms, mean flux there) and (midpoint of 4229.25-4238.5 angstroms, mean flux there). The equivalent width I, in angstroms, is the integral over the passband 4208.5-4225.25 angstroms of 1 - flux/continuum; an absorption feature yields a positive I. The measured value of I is -0.9 angstroms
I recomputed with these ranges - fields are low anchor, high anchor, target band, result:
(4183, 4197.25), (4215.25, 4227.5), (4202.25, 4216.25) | 0.0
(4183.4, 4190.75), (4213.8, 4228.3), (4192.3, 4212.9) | 0.1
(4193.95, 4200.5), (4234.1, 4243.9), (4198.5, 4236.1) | -0.6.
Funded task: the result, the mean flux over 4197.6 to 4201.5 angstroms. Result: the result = 13.9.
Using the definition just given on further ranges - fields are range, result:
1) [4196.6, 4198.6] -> 13.9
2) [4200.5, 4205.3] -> 14.4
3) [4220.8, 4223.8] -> 15.2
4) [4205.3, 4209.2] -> 14.5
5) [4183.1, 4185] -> 13.2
